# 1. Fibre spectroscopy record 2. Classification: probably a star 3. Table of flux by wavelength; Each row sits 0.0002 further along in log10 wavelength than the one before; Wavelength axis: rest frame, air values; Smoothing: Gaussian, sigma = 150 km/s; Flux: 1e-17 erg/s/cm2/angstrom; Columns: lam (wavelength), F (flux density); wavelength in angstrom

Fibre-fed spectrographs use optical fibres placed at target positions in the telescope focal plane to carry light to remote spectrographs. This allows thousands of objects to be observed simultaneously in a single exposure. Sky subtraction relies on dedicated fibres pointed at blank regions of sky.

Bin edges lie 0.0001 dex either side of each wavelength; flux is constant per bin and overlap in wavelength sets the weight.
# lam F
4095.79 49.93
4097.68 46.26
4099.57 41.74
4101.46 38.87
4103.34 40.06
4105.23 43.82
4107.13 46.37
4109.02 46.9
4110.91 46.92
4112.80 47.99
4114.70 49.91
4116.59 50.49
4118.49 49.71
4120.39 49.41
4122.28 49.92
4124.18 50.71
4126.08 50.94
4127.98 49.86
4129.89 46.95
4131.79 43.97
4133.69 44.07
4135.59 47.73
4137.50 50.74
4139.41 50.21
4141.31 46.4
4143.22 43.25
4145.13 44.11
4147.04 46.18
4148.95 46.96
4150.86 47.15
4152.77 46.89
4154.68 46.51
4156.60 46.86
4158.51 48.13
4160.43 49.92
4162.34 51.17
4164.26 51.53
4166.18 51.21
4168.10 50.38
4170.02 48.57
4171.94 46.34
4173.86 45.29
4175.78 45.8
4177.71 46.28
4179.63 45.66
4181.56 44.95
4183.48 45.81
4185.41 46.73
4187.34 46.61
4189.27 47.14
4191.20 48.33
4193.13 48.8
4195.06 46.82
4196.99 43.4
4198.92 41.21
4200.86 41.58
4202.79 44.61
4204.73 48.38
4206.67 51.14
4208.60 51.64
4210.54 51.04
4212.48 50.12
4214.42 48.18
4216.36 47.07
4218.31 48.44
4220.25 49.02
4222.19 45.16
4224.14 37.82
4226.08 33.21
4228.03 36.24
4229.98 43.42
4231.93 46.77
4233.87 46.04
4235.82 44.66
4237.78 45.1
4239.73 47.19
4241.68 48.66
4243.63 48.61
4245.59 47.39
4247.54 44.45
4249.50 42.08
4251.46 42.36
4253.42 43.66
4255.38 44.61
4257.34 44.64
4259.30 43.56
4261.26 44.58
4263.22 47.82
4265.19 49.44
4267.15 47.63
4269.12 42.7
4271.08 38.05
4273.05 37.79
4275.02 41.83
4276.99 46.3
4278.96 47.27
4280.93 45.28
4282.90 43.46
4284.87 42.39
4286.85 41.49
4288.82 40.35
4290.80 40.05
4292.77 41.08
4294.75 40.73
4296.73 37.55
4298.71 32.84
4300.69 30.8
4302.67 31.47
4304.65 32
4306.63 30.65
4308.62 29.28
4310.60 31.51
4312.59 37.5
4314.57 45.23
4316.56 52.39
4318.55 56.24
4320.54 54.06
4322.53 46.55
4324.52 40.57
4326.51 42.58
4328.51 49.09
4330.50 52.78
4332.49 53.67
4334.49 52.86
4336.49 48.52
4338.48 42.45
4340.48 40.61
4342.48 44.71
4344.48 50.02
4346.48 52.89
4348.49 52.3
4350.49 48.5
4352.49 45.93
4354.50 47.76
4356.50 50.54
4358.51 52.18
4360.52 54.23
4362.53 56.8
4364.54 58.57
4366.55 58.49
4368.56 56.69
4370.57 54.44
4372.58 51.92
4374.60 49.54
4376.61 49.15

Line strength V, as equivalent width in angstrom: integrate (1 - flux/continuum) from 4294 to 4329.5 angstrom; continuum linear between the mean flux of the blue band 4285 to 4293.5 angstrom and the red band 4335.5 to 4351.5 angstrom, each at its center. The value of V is 3.01 angstrom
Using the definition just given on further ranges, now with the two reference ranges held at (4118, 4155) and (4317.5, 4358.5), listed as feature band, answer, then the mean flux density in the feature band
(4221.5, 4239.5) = 2.2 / 42.2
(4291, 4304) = 3.4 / 35.9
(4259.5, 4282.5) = 1.9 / 44.4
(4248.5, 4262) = 1.3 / 43.6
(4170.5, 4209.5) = 1.3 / 46.4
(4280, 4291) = 1.4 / 42.3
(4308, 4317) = 1.8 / 38.8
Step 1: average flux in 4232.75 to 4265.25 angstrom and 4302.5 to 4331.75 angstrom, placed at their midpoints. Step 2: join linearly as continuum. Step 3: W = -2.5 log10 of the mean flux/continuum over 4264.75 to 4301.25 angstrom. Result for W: 0.07 mag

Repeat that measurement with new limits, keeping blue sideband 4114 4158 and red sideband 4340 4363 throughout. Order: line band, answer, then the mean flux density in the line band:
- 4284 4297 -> 0.21 mag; 40.7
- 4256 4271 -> 0.08 mag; 45.3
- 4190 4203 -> 0.08 mag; 45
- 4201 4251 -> 0.07 mag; 45.7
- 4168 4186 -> 0.04 mag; 46.4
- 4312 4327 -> 0.05 mag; 47.3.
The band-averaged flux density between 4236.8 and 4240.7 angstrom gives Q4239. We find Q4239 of 46.1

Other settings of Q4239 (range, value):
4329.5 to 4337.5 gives 52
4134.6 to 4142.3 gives 48.7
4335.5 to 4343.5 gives 44.1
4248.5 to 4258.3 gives 43.4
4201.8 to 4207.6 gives 48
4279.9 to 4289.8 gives 42.6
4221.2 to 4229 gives 38.1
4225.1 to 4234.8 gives 41.1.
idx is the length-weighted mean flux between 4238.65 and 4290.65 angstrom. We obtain 44.3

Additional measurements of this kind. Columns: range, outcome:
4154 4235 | 46.5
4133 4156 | 46.7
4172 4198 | 46.3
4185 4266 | 45.6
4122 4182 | 47.6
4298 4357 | 44.2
